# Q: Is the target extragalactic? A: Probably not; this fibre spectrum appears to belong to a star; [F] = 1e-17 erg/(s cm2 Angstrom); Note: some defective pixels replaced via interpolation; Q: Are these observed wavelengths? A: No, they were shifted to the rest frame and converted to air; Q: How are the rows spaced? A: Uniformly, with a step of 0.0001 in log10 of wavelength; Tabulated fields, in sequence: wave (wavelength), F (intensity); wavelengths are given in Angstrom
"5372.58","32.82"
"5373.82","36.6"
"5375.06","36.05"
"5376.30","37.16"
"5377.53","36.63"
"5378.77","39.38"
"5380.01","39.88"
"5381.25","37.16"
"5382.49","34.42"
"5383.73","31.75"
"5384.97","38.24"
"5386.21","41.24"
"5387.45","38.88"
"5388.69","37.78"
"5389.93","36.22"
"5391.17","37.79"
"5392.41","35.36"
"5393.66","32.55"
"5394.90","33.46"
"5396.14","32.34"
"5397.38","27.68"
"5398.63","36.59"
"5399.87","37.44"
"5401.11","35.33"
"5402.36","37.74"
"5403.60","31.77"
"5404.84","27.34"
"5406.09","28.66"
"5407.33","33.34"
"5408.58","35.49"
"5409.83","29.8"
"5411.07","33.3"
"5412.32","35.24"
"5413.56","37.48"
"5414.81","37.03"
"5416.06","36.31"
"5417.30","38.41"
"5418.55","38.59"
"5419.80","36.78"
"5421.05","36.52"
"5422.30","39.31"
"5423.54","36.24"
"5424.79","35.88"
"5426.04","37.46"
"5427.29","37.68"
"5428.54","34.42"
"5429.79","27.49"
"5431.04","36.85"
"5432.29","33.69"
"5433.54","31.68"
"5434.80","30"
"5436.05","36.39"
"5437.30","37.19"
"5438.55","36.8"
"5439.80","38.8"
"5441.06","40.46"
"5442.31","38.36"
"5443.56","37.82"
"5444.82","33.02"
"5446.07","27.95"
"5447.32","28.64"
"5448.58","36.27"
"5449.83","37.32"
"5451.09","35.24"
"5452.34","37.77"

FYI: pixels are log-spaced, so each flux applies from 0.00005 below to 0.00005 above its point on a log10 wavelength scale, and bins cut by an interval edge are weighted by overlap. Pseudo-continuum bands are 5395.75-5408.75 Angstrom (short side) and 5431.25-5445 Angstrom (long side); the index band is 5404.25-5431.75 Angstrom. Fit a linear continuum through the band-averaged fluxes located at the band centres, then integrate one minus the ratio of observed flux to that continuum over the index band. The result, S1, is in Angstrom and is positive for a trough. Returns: -0.55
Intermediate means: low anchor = 33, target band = 35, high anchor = 35.9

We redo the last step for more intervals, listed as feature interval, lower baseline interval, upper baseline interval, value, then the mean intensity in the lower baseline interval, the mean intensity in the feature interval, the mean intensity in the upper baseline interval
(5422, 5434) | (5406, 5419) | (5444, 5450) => -0.38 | 35.1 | 35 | 32.4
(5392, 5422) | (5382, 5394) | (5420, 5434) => 1.26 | 36.5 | 34.4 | 35.3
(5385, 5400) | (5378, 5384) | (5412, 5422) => 0.50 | 36.8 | 35.7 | 37.2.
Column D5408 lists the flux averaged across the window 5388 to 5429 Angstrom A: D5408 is 35.1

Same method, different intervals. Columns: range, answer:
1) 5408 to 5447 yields 35.5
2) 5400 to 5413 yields 33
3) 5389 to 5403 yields 34.8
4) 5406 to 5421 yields 35.3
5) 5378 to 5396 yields 36.6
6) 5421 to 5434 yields 35.2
